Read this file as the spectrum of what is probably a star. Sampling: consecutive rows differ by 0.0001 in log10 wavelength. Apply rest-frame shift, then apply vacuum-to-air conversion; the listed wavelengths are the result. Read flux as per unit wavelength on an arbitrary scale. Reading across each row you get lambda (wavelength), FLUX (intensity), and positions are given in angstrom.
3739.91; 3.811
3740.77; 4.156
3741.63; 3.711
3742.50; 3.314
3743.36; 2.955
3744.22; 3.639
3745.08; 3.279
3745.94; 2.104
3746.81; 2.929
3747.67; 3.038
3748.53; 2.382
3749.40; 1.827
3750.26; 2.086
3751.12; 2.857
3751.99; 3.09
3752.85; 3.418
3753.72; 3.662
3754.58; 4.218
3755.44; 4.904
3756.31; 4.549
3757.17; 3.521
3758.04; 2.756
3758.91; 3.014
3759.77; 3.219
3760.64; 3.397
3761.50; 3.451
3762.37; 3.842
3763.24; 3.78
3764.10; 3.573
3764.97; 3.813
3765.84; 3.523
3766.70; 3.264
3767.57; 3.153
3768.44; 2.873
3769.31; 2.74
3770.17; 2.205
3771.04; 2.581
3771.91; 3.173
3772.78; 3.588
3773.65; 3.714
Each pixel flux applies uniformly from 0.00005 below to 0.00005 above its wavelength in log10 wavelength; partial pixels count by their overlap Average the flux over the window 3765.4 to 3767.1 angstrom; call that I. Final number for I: 3.41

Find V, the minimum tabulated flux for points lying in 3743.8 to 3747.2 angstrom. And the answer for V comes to 2.104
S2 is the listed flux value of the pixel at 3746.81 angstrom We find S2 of 2.929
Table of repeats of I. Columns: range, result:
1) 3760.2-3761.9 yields 3.43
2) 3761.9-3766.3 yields 3.7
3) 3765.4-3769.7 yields 3.11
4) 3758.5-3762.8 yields 3.39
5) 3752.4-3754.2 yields 3.56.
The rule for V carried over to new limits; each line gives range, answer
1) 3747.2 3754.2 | 1.827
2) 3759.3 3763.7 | 3.219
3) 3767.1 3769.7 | 2.74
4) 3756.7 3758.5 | 2.756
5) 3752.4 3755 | 3.418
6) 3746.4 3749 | 2.382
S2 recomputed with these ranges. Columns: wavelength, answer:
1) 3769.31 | 2.74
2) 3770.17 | 2.205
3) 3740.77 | 4.156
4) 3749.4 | 1.827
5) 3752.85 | 3.418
